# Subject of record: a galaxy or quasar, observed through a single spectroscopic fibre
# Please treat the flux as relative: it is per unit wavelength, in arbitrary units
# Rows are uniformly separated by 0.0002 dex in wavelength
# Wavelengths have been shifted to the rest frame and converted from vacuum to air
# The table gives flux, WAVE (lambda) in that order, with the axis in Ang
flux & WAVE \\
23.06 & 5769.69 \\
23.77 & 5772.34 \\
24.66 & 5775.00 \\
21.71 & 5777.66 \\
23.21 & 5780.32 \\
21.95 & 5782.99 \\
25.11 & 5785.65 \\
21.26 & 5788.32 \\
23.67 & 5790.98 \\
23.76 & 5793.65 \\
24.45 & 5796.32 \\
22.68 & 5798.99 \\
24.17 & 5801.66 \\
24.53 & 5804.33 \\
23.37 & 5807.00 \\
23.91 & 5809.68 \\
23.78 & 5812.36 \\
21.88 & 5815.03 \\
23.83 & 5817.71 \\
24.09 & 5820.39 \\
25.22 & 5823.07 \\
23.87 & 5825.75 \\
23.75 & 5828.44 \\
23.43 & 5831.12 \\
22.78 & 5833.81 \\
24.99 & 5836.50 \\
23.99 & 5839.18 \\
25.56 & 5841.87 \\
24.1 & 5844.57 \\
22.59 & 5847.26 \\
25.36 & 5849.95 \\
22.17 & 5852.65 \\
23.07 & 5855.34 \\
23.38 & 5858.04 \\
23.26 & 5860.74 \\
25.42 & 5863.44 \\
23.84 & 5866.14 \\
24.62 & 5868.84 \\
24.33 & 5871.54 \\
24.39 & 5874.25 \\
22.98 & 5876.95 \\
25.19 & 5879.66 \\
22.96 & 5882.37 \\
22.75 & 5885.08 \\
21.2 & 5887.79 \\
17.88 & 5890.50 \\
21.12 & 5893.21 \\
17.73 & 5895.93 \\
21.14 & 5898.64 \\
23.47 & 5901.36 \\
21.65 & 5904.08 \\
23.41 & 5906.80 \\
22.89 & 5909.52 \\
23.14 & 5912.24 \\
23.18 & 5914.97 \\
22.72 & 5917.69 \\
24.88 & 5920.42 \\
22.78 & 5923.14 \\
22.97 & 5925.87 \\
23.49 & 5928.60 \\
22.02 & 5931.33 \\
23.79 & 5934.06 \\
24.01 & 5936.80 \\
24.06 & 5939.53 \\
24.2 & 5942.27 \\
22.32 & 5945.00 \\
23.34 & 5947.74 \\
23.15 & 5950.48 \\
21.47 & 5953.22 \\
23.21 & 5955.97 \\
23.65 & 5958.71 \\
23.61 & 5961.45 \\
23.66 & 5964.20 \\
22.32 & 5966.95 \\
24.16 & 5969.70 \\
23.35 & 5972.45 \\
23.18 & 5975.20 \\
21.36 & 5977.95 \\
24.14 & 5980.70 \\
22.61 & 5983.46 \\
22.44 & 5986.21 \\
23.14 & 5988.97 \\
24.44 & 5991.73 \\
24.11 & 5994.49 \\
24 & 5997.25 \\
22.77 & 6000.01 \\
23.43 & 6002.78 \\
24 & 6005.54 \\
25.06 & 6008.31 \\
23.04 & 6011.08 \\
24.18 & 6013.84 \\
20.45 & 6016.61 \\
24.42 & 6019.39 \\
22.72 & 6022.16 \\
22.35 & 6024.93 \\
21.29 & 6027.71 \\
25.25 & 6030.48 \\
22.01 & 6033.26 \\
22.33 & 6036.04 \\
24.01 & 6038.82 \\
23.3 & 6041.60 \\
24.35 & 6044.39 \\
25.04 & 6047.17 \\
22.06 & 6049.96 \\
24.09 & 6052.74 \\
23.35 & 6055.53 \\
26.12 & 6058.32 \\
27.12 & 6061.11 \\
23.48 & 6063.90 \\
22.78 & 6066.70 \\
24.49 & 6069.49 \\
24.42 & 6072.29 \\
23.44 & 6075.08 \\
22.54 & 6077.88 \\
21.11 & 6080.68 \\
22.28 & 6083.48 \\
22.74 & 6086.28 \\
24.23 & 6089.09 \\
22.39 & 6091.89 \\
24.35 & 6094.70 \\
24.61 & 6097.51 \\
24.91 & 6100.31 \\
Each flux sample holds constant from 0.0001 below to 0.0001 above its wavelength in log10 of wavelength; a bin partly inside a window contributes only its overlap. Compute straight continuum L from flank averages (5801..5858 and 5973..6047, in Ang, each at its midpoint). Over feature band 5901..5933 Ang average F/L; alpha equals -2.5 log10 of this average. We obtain 0.02 mag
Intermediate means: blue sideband 23.8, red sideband 23.3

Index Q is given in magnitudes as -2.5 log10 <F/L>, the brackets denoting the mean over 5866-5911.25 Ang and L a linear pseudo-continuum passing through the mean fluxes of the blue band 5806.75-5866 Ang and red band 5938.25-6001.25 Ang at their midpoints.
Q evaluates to 0.056 mag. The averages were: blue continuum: 23.8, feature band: 22.4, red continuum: 23.2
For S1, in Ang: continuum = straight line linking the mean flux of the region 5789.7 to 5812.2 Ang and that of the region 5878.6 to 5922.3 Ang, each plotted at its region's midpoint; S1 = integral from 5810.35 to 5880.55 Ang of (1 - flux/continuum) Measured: -2.52 Ang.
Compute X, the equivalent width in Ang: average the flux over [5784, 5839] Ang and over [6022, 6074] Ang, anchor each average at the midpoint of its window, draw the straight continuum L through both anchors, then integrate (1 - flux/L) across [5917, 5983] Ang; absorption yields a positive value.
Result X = 1.4 Ang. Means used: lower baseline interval 23.7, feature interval 23.2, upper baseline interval 23.7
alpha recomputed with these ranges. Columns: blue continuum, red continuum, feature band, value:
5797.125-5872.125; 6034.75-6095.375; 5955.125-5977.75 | 0.02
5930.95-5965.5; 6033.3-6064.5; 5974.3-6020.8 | 0.01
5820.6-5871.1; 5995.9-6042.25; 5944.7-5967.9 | 0.02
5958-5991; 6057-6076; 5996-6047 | 0.03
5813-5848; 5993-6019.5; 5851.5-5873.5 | 0.00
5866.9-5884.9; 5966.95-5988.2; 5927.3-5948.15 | 0.00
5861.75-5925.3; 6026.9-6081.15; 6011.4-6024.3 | 0.03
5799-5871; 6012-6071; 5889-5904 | 0.17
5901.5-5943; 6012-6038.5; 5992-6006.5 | -0.04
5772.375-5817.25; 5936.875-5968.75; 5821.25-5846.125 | -0.04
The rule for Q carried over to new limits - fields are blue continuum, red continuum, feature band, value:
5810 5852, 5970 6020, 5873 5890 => 0.04 mag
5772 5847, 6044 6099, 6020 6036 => 0.04 mag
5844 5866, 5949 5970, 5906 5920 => 0.01 mag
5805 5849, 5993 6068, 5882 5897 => 0.16 mag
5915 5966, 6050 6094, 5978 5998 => 0.00 mag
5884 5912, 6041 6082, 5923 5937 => -0.06 mag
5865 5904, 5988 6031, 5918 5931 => -0.03 mag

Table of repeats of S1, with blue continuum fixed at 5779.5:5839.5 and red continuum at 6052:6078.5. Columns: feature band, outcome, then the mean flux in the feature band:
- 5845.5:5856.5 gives 0.2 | 23.3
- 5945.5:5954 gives 0.4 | 22.7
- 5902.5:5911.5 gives 0.4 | 22.7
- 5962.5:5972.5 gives 0.3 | 23.4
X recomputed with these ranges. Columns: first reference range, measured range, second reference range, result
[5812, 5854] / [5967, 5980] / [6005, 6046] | 0.2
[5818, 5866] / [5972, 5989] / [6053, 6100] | 0.7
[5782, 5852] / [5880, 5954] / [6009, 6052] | 2.9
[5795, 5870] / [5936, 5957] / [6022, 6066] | 0.5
